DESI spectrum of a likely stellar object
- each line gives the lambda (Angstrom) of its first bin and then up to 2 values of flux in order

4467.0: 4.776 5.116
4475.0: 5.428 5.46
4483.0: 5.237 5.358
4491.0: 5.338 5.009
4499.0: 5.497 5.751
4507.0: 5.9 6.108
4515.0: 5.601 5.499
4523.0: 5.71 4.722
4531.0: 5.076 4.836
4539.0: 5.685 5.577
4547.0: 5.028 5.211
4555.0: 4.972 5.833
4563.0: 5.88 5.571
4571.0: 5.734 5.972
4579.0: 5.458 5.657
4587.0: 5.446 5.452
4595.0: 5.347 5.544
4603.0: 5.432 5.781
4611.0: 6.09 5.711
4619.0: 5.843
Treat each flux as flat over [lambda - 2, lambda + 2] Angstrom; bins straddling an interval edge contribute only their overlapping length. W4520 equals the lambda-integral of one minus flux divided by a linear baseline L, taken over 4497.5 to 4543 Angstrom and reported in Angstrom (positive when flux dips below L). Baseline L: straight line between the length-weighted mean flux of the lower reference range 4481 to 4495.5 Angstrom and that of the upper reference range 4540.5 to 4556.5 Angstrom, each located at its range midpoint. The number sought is -2.2 Angstrom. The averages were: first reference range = 5.26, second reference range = 5.22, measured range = 5.49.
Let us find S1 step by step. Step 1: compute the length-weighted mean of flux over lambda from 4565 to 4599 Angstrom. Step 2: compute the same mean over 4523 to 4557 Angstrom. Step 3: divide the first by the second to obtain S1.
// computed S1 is 1.08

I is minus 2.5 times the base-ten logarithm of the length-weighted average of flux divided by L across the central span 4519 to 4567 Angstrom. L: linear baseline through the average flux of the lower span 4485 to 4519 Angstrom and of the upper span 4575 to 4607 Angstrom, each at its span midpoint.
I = 0.04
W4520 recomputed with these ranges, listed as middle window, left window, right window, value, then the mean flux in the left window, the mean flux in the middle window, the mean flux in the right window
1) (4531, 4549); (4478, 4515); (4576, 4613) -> 1.0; 5.52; 5.26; 5.59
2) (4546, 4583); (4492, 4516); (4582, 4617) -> 0.5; 5.63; 5.54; 5.61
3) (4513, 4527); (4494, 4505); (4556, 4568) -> 0.2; 5.46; 5.48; 5.71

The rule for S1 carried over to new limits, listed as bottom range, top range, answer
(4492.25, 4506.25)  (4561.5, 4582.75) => 1.05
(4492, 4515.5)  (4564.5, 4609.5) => 0.99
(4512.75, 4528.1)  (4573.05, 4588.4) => 1.04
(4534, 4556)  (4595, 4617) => 1.08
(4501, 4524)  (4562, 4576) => 1.00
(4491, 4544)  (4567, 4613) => 1.03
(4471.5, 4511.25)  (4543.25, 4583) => 1.01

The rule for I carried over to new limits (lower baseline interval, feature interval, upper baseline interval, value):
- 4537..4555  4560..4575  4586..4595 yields -0.076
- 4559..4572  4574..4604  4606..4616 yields 0.055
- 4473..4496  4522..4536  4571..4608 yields 0.076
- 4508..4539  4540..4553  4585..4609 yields 0.026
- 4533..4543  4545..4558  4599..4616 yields 0.057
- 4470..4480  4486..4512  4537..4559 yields -0.042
